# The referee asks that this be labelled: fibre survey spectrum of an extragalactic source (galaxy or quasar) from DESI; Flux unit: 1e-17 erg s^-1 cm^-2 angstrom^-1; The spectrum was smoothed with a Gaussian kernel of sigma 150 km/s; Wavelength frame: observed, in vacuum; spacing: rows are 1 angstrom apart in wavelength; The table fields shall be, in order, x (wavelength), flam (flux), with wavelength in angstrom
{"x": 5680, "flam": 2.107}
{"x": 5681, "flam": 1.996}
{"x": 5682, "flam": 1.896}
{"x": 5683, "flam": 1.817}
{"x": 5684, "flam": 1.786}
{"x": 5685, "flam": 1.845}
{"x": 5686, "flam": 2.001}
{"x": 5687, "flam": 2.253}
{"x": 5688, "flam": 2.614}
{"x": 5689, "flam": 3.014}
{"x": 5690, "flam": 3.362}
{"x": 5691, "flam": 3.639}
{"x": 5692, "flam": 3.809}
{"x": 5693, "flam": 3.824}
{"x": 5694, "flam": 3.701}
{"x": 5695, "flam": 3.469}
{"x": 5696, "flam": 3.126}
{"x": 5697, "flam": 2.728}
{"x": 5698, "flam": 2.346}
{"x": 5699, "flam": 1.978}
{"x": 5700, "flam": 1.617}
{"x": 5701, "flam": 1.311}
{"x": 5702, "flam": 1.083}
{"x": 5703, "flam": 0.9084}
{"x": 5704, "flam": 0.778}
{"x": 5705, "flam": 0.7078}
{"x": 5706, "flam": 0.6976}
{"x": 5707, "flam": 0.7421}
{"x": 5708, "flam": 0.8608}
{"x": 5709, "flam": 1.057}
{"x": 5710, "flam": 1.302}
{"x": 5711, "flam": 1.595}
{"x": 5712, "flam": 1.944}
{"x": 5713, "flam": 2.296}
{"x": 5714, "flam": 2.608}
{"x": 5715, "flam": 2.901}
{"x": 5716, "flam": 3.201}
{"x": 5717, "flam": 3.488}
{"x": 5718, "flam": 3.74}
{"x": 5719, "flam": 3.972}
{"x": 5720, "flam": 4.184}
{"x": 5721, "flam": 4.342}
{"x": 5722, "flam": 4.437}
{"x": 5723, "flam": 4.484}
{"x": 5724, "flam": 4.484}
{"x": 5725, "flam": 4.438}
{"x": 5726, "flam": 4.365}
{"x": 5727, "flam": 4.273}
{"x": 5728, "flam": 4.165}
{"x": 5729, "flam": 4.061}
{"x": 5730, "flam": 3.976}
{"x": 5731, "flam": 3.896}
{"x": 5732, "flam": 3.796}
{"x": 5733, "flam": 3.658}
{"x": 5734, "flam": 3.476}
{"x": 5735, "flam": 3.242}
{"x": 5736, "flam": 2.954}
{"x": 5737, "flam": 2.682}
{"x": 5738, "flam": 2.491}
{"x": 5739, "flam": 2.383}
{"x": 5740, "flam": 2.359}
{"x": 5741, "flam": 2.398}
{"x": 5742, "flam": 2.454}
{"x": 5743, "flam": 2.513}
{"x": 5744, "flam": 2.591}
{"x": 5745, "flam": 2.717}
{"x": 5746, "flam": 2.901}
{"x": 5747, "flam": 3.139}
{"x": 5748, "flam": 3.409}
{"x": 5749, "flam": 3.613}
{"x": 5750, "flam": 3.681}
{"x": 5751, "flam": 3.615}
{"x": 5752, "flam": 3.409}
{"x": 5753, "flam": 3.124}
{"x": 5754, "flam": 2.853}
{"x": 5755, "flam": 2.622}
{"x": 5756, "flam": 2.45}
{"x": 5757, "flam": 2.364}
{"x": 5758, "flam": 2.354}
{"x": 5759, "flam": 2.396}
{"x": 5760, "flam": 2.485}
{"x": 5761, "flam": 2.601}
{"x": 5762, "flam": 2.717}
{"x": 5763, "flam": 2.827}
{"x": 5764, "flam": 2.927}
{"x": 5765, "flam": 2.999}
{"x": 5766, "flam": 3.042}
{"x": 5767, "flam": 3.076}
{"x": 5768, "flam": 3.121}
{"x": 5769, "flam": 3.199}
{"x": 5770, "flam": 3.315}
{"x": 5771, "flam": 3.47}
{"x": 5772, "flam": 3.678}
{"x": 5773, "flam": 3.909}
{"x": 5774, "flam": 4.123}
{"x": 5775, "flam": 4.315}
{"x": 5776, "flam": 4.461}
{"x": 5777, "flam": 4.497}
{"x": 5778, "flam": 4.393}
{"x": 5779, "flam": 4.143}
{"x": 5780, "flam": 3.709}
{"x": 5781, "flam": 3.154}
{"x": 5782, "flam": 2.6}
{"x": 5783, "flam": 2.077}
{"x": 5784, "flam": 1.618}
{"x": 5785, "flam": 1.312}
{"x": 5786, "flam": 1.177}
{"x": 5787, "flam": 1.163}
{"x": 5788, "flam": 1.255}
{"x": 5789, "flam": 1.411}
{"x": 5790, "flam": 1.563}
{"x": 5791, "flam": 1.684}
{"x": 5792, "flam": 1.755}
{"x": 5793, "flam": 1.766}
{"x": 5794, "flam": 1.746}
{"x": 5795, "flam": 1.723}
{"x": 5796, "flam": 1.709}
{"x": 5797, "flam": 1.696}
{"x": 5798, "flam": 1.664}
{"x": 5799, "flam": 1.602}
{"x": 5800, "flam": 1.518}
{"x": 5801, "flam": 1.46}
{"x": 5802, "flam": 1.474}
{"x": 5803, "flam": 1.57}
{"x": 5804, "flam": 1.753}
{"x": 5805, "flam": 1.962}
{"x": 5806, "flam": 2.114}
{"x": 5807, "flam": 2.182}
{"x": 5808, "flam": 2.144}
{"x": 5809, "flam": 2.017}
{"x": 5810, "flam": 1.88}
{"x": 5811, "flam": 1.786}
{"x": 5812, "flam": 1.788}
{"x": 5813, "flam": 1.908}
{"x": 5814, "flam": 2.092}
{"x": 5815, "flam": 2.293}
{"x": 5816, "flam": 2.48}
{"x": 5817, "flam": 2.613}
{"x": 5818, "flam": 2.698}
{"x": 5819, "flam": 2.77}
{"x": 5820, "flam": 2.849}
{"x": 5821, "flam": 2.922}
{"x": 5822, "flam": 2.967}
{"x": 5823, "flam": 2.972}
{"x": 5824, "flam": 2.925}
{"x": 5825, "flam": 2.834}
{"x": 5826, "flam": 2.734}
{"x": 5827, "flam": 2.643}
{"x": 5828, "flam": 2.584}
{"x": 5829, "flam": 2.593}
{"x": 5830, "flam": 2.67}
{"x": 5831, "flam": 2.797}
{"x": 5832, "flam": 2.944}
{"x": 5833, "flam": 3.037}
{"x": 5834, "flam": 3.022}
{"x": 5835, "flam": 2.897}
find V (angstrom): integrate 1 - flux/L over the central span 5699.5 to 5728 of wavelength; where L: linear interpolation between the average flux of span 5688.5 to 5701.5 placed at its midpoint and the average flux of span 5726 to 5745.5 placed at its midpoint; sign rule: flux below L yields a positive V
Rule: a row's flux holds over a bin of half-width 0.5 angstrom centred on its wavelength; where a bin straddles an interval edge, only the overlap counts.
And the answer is 4.5 angstrom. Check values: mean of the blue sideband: 2.92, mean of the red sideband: 3.19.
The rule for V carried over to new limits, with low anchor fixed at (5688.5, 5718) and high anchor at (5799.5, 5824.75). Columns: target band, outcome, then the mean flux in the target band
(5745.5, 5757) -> -4.7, 3.13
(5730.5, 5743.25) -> -4.2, 2.95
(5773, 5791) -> -4.4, 2.76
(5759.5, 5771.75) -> -4.3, 3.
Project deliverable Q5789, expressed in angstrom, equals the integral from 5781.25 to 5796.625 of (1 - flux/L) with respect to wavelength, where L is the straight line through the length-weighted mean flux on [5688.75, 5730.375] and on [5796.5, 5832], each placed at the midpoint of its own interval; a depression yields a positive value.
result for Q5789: 4.7 angstrom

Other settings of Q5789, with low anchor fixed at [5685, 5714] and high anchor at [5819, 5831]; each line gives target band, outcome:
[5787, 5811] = 8.49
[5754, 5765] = -0.79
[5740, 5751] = -2.75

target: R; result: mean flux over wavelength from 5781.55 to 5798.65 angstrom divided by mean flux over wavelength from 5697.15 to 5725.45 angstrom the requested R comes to 0.68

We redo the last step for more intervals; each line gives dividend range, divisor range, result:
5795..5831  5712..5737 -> 0.60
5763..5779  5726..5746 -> 1.14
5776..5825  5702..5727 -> 0.83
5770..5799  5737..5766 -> 0.91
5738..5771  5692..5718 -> 1.38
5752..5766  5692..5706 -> 1.27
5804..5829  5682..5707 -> 1.08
